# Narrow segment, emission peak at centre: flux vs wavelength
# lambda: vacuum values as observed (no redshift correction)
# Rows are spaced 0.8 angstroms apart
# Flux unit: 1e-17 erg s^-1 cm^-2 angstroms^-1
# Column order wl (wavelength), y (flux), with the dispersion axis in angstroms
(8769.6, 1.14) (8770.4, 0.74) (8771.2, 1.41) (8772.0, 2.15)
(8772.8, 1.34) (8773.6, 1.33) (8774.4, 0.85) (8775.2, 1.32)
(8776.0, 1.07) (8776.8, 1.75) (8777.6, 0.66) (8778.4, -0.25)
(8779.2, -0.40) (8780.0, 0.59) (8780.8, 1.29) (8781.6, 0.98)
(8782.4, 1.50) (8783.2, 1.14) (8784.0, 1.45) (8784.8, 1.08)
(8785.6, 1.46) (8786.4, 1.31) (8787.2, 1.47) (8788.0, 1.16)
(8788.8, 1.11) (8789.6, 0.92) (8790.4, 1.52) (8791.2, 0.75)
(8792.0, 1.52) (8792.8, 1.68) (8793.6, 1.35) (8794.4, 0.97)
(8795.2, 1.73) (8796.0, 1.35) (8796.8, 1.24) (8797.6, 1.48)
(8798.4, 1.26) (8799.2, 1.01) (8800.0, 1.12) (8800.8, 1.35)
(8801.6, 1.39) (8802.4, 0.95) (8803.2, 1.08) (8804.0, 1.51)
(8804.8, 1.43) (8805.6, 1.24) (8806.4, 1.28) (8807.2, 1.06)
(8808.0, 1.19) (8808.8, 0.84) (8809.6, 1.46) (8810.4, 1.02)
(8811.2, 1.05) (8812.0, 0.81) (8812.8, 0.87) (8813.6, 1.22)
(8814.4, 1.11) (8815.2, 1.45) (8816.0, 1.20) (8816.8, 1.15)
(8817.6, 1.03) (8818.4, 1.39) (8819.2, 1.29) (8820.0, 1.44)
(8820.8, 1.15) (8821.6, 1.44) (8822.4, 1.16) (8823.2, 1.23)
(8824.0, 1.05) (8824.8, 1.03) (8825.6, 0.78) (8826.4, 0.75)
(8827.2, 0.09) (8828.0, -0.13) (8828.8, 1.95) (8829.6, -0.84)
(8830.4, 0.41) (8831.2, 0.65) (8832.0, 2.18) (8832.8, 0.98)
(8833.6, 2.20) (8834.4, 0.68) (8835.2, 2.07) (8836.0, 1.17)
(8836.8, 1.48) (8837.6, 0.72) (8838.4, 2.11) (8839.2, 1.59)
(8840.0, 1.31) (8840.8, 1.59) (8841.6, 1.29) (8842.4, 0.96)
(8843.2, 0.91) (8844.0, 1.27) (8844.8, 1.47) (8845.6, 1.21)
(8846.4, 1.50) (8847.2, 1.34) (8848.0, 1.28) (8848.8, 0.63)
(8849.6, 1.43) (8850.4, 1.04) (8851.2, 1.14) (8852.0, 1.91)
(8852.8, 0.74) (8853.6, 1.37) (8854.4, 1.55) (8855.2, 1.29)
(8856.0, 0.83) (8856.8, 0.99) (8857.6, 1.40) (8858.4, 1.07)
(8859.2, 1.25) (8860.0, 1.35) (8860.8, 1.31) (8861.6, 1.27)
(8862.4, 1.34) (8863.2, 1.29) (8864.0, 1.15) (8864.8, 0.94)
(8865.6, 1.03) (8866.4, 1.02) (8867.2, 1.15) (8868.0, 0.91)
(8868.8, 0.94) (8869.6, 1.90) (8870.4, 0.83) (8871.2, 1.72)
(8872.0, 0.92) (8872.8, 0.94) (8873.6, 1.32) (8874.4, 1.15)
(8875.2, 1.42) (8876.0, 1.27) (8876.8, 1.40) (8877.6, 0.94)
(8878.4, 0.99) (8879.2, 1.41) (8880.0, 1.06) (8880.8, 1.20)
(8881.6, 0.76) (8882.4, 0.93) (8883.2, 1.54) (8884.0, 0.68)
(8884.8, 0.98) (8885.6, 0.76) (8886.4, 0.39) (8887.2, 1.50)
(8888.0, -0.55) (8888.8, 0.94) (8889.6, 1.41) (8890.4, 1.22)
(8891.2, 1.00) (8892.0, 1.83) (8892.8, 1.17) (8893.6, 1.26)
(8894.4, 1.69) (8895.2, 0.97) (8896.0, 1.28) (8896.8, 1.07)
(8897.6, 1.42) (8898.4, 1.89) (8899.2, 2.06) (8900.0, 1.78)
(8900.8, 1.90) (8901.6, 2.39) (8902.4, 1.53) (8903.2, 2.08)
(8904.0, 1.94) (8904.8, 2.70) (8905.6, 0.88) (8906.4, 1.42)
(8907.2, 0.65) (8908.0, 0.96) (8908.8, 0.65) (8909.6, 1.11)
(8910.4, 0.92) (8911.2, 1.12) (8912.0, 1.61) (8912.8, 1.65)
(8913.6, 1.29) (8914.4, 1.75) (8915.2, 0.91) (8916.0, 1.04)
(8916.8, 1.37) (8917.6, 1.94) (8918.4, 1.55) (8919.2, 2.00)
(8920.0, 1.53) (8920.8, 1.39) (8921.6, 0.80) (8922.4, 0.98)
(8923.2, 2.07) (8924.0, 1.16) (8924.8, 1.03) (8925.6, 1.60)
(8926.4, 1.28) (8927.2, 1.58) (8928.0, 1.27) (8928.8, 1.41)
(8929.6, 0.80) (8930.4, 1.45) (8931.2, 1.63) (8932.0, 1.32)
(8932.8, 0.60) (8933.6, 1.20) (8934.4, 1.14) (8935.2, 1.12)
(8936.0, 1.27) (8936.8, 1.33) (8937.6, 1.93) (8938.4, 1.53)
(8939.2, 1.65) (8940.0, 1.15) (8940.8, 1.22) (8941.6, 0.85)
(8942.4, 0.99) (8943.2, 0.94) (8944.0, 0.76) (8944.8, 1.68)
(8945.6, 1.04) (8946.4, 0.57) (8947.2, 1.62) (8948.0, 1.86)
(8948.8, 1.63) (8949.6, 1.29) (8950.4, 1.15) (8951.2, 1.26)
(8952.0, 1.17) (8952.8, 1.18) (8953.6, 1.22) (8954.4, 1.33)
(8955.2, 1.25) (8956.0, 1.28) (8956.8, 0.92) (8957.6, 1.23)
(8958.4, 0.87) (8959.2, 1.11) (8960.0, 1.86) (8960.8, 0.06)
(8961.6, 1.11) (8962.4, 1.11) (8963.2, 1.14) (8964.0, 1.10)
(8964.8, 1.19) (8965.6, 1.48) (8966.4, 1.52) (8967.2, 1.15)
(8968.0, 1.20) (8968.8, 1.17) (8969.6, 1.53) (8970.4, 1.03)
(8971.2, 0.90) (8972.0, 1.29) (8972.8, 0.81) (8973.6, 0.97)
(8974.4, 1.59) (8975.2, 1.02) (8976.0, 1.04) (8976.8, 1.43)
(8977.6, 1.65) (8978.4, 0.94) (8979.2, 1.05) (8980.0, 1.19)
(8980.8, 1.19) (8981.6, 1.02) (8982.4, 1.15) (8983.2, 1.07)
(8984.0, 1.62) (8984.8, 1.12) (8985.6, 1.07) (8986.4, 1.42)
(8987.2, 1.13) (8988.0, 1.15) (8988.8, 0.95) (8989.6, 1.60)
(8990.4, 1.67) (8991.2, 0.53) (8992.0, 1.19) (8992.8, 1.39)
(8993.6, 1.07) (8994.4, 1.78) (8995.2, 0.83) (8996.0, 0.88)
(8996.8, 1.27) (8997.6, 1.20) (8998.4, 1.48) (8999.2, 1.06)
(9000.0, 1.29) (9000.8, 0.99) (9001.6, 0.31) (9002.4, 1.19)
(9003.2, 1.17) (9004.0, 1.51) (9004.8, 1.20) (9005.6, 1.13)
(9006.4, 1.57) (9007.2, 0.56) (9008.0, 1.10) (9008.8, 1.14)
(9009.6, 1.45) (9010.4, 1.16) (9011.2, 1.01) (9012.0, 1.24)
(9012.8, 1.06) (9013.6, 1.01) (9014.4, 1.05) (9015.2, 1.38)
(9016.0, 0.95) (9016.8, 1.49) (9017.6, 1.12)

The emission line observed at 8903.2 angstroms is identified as [S II]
